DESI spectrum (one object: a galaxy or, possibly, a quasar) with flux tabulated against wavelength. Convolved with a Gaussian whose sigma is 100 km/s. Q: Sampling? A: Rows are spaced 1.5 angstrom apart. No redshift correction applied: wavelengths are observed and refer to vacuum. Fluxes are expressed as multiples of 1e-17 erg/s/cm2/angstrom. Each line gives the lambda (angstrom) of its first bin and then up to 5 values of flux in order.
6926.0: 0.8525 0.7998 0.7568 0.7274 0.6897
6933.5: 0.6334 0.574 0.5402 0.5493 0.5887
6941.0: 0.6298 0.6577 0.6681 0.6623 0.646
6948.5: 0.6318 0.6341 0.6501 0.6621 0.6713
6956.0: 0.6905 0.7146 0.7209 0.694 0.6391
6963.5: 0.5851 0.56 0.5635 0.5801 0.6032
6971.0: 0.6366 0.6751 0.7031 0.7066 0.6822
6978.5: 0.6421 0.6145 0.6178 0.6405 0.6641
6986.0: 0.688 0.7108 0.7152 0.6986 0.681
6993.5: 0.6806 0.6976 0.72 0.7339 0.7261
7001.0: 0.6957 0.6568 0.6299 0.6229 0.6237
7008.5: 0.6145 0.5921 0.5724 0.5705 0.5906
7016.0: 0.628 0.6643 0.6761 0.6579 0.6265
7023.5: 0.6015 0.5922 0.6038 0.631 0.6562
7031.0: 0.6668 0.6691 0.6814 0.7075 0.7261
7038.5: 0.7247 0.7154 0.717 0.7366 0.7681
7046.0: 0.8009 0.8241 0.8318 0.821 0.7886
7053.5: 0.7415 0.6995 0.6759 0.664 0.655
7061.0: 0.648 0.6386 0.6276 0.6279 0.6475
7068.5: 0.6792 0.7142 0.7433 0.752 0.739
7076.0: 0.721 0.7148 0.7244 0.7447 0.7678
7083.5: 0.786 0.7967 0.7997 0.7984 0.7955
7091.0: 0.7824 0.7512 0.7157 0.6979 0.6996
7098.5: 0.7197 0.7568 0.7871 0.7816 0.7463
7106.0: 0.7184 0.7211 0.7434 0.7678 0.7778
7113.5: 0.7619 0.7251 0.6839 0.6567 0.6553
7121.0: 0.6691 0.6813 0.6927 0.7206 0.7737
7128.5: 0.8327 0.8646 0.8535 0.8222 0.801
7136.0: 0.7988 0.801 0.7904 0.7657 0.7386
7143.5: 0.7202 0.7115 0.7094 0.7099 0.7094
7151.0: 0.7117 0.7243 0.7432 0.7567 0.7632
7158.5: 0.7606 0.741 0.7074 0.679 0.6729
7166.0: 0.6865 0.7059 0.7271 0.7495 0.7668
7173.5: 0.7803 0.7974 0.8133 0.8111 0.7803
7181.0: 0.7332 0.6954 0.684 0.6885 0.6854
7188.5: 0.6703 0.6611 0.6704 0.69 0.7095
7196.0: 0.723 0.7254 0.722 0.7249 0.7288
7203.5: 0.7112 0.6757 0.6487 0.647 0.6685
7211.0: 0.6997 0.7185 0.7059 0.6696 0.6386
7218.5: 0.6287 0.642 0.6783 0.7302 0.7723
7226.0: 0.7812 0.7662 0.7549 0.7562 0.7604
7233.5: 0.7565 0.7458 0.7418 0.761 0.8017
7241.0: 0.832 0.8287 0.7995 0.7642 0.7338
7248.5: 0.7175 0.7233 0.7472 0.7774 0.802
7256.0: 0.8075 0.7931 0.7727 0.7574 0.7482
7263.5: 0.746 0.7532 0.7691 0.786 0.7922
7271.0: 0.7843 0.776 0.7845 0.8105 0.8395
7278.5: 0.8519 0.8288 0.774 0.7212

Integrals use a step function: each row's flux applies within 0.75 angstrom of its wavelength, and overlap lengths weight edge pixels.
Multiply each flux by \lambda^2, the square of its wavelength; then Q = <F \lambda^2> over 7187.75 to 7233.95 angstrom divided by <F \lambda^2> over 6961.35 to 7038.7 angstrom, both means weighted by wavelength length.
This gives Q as 1.15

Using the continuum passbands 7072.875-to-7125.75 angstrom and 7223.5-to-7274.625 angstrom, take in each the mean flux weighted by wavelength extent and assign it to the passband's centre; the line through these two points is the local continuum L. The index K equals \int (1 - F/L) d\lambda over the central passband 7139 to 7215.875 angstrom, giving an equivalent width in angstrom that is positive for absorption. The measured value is 3.65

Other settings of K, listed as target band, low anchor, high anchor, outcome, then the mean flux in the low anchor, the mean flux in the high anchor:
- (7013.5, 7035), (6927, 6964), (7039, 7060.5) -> 2.5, 0.656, 0.744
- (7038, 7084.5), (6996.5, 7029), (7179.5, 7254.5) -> -4.8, 0.636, 0.722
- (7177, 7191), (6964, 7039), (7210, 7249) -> 0.1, 0.652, 0.738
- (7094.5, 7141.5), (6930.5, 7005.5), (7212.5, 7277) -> -2.7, 0.655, 0.755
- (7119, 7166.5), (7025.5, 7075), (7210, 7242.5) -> -1.6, 0.706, 0.732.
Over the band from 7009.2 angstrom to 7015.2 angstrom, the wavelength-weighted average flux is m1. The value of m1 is 0.582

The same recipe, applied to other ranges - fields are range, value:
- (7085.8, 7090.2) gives 0.798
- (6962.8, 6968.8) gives 0.572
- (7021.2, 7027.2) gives 0.606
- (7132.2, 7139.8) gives 0.803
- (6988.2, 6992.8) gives 0.698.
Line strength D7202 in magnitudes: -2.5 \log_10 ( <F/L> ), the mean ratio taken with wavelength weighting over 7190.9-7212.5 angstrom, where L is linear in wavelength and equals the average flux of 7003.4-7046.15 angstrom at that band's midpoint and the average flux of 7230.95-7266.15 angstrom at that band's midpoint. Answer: 0.07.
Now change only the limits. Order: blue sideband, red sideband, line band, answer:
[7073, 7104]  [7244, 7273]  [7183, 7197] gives 0.11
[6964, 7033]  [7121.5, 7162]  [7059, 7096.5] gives -0.02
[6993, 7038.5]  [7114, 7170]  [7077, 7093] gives -0.11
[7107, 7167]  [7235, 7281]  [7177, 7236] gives 0.08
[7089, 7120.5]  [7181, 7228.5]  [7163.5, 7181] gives -0.06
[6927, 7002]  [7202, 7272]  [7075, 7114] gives -0.08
